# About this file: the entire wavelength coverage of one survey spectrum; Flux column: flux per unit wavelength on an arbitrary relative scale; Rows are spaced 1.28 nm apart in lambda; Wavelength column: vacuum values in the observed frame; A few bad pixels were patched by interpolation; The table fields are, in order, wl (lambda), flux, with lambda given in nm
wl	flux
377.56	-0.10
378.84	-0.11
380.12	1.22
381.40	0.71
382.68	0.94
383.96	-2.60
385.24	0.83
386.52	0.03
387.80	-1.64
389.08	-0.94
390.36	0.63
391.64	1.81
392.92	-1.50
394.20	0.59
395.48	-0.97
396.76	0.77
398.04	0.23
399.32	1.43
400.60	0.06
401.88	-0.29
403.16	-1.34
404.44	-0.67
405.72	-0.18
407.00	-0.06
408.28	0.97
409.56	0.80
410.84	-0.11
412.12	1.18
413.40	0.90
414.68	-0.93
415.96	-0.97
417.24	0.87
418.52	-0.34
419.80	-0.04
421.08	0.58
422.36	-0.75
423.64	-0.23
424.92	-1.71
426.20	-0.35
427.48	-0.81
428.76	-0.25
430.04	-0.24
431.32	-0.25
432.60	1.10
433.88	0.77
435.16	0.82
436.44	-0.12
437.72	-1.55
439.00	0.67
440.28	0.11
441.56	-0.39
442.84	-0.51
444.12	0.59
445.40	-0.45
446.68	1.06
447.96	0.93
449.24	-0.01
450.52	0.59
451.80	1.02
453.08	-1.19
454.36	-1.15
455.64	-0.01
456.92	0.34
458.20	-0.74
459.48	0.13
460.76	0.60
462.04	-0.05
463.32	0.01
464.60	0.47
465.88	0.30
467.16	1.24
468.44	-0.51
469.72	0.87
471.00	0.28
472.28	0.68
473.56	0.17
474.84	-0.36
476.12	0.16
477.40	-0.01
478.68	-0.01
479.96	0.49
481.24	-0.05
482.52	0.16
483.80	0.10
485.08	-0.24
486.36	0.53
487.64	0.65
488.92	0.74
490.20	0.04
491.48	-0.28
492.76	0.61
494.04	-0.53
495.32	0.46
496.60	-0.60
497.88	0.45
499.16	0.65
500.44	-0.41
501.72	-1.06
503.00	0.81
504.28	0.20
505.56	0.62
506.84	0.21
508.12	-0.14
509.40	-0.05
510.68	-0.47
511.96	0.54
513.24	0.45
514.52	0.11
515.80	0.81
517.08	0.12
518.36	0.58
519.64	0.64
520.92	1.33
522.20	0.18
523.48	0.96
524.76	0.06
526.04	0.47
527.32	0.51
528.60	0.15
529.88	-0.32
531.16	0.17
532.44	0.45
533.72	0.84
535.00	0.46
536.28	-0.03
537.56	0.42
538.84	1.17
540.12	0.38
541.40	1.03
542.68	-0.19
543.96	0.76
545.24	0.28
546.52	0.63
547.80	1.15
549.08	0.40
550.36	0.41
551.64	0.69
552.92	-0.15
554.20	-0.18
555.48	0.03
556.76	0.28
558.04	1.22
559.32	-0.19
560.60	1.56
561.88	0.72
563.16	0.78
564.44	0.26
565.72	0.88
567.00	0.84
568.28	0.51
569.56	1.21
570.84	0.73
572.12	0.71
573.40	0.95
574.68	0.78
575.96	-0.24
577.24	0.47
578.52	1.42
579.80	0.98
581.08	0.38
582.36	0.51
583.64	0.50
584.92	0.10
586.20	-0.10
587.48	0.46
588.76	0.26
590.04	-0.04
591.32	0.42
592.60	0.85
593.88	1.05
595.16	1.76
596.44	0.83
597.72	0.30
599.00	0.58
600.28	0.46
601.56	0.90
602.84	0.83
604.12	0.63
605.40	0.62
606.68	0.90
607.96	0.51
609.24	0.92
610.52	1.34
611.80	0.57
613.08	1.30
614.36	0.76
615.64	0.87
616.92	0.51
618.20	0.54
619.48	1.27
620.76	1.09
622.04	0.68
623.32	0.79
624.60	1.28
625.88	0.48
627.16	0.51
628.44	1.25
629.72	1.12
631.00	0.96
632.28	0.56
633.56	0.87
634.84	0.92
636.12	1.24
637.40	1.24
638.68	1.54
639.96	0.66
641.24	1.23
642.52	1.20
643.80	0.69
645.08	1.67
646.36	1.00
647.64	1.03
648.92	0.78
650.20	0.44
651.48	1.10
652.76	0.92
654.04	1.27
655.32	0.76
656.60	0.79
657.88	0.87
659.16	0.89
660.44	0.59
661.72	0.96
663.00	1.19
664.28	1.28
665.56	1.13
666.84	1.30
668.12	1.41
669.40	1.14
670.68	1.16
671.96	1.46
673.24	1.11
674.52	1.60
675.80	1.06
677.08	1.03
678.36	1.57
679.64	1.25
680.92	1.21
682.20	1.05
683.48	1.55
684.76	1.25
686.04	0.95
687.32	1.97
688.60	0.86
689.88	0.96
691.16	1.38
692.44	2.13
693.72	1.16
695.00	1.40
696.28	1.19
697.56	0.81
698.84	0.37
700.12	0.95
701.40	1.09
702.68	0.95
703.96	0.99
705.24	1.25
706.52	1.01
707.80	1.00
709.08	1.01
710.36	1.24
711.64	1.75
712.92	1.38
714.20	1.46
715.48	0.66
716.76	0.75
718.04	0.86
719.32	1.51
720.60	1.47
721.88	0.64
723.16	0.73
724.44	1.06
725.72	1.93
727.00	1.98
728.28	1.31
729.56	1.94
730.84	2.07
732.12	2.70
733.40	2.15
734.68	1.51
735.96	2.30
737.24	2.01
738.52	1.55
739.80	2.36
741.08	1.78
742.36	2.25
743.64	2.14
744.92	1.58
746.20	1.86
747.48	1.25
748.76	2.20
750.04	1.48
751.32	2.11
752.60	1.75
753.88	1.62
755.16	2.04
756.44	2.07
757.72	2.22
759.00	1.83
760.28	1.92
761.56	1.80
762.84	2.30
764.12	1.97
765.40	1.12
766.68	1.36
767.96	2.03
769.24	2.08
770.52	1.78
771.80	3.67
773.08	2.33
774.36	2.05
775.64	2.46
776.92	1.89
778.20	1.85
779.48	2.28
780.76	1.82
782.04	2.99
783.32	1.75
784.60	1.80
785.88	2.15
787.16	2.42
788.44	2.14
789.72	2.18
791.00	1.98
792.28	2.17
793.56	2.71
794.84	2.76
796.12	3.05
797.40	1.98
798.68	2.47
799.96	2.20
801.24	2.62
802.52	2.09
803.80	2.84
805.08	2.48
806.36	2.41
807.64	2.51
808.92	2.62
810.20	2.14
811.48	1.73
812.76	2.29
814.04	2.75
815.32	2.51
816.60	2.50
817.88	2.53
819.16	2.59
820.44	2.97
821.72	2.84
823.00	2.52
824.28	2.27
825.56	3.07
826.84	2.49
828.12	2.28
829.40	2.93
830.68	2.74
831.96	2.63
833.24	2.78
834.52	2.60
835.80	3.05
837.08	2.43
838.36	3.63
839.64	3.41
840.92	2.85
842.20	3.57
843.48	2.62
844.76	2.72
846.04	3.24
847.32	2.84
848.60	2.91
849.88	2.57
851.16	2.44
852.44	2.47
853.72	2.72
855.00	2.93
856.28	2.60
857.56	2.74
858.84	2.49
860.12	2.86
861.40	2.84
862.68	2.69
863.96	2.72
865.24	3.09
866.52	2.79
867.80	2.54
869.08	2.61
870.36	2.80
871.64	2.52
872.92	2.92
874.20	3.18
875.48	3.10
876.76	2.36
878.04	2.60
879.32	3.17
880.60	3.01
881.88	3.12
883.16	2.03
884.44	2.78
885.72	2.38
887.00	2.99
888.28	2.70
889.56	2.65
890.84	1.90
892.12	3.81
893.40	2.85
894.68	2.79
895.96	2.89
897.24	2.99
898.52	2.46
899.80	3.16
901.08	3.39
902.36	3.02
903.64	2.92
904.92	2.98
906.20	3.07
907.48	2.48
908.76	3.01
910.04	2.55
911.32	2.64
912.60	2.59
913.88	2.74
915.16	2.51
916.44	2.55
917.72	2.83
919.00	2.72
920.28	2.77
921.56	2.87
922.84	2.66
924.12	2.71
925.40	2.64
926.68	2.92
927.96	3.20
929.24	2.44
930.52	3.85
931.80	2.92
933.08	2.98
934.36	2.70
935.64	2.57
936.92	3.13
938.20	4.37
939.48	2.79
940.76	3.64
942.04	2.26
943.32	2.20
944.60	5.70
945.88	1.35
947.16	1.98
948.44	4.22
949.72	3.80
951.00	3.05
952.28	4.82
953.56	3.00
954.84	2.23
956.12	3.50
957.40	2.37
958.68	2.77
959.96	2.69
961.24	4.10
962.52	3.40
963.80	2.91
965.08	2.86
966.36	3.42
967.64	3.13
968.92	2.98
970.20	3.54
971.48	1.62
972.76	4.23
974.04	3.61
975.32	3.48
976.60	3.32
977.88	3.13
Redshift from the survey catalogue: 0.82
